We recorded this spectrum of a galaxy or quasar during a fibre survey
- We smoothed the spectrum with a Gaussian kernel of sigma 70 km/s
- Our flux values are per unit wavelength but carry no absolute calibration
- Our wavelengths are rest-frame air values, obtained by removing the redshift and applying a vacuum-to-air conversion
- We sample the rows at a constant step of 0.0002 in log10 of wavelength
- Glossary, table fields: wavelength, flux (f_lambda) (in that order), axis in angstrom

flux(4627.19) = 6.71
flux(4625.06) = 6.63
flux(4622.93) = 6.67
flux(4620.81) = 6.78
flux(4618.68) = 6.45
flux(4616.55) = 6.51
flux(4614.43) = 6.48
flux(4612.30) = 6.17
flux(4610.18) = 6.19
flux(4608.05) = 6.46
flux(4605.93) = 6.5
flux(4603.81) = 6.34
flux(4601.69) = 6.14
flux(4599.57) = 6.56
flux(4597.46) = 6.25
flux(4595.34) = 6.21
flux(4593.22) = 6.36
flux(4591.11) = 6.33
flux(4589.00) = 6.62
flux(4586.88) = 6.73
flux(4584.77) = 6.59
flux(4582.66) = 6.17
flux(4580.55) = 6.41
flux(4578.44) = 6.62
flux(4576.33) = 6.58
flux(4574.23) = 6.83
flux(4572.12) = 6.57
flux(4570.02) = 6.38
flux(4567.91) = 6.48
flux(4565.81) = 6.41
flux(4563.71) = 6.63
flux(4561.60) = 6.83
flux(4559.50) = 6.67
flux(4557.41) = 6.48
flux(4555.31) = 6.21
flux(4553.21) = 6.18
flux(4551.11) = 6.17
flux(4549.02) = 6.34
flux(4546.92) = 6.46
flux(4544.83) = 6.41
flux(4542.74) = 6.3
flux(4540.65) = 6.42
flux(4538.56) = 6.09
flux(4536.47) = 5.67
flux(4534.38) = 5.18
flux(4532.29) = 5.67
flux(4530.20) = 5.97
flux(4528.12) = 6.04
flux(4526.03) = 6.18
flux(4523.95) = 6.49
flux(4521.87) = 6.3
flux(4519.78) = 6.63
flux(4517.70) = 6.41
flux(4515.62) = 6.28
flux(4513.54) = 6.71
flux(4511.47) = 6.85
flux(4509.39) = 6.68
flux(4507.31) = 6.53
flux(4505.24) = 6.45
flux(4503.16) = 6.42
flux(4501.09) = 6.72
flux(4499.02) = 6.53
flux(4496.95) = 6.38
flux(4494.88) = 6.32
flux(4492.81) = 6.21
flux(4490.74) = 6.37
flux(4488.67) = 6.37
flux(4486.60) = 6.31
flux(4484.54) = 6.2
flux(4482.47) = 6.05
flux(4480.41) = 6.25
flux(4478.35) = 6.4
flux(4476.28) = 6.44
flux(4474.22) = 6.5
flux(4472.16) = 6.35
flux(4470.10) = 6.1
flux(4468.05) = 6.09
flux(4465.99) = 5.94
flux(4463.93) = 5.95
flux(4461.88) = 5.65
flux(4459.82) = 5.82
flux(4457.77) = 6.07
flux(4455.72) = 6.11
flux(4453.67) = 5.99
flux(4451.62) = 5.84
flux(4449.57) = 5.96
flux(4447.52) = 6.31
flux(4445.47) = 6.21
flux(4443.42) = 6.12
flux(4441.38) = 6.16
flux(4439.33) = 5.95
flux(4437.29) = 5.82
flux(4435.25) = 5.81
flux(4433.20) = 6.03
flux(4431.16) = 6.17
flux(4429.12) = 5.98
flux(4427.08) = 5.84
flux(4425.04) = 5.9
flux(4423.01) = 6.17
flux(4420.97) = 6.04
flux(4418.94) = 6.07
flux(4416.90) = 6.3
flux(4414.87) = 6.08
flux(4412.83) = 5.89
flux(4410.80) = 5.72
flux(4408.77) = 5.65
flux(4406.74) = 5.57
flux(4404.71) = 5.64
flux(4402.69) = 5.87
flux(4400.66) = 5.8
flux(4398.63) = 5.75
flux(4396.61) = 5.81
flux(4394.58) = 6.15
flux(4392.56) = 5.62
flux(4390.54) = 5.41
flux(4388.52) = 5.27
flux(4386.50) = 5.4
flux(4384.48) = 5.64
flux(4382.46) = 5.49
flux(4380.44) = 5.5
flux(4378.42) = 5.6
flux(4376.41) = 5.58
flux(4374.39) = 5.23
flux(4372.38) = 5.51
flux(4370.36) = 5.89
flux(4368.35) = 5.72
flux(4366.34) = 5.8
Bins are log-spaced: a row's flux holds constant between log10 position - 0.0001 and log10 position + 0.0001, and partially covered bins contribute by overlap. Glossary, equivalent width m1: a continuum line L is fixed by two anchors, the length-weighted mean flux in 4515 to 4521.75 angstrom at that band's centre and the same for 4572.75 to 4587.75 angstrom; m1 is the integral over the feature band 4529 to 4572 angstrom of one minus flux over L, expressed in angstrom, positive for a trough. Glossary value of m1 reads 1.6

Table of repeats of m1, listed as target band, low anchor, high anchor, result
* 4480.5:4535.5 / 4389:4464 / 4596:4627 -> -1.47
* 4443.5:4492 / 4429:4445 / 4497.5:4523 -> 0.71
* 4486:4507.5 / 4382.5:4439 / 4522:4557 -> -1.40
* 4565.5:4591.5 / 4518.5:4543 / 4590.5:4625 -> -1.01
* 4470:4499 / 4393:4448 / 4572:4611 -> -0.87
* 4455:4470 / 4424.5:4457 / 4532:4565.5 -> 0.27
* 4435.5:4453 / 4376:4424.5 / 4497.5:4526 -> 0.07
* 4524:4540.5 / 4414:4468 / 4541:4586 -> 1.16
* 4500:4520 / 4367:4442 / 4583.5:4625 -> -1.42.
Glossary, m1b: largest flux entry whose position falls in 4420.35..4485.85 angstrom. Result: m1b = 6.5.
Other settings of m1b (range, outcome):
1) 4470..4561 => 6.85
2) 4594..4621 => 6.78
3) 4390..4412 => 6.15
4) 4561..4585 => 6.83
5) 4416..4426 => 6.3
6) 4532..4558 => 6.48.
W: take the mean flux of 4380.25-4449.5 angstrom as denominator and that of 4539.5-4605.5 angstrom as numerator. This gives 1.1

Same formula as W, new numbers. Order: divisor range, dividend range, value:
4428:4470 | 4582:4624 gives 1.07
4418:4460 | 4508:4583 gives 1.06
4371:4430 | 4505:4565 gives 1.10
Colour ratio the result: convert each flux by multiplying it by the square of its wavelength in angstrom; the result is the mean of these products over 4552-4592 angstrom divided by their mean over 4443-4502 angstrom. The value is 1.10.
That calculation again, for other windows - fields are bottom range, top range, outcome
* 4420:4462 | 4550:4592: 1.15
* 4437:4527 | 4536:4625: 1.07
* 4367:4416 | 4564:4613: 1.24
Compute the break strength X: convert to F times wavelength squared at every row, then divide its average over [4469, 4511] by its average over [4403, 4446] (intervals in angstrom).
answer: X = 1.1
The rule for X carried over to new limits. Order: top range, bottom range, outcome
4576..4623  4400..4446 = 1.17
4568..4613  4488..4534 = 1.05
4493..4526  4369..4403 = 1.22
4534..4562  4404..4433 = 1.12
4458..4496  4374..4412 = 1.14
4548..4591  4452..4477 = 1.12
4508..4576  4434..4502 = 1.06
